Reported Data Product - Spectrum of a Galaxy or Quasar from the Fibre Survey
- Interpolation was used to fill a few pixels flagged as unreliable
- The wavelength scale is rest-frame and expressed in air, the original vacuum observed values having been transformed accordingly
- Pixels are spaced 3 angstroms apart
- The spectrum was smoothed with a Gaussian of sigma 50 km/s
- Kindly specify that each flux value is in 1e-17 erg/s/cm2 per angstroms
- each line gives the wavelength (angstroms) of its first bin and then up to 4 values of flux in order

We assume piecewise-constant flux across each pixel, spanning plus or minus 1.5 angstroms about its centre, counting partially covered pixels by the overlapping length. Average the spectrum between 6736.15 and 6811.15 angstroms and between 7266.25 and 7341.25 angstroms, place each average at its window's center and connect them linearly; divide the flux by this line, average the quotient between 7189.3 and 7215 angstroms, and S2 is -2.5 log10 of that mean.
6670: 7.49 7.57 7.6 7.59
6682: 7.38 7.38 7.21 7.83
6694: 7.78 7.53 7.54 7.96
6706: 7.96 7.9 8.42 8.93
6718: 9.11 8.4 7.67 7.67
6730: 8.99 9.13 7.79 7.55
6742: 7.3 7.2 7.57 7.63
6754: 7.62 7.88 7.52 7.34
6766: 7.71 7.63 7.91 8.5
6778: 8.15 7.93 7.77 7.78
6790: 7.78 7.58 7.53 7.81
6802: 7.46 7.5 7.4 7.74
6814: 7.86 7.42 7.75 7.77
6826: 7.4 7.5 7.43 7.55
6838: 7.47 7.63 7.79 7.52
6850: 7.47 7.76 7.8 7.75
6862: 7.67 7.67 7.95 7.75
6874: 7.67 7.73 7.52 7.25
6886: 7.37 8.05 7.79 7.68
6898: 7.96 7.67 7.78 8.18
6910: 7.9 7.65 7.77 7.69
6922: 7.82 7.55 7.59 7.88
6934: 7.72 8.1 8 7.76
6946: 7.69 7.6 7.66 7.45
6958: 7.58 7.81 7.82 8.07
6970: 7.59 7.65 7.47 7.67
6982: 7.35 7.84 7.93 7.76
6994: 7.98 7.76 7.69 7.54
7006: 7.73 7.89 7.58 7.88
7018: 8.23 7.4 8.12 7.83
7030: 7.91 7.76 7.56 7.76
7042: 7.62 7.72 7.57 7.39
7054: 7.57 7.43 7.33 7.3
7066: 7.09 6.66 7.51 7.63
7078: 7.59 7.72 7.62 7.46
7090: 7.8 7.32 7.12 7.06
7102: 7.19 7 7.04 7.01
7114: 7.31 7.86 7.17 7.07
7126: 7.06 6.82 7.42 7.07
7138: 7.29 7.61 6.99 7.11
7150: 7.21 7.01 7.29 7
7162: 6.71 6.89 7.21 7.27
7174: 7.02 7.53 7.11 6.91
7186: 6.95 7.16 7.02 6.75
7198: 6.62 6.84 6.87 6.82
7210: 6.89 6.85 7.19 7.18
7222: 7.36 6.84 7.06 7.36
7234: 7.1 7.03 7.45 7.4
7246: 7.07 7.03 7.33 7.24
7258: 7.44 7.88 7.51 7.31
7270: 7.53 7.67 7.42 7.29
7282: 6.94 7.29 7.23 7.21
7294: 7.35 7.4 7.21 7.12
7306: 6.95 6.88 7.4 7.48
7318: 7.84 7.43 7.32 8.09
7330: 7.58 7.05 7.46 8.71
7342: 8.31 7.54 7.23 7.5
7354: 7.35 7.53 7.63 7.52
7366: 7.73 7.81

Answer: 0.093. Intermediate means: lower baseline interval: 7.67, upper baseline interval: 7.42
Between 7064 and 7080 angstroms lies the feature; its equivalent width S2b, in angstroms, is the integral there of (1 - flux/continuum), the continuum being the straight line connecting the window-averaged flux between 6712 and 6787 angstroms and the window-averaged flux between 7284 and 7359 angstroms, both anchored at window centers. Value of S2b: 0.8 angstroms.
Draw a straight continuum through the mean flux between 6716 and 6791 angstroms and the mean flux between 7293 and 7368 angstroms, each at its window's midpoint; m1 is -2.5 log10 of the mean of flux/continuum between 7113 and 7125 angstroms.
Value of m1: 0.05 mag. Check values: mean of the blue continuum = 7.91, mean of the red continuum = 7.51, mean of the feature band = 7.34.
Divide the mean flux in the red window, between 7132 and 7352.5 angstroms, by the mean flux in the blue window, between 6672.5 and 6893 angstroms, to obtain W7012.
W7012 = 0.94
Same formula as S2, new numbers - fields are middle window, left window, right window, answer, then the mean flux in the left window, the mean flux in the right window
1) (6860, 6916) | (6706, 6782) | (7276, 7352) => 0.01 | 7.98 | 7.43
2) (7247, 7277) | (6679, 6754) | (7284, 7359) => 0.01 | 7.9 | 7.46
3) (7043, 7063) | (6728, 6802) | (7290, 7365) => 0.02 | 7.81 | 7.49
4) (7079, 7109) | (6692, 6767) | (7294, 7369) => 0.05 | 7.92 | 7.51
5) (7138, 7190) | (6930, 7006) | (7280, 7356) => 0.07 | 7.73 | 7.43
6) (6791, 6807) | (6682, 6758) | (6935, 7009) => 0.04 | 7.91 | 7.73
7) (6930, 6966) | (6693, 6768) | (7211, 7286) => -0.02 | 7.92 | 7.27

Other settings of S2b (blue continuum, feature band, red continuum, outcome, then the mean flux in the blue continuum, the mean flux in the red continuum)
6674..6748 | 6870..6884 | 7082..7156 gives 0.08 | 7.9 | 7.24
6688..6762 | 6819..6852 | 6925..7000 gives 1.14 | 7.93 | 7.73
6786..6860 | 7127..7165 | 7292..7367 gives 2.14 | 7.62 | 7.5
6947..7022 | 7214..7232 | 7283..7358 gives 0.91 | 7.72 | 7.45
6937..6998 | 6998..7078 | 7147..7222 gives -1.10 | 7.73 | 7.02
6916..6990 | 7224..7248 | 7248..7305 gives 0.70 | 7.72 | 7.34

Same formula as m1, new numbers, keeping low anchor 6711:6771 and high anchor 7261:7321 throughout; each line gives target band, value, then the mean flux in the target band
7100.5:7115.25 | 0.06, 7.11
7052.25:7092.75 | 0.02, 7.44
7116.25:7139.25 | 0.05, 7.2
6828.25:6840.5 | 0.05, 7.5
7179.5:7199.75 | 0.08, 6.92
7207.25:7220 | 0.06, 7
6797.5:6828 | 0.04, 7.61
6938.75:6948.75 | -0.01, 7.78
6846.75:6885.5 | 0.02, 7.65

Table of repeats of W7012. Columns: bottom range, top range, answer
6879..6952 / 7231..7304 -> 0.94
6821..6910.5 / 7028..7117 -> 0.97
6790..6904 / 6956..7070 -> 1.00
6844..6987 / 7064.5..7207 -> 0.93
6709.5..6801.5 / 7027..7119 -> 0.94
